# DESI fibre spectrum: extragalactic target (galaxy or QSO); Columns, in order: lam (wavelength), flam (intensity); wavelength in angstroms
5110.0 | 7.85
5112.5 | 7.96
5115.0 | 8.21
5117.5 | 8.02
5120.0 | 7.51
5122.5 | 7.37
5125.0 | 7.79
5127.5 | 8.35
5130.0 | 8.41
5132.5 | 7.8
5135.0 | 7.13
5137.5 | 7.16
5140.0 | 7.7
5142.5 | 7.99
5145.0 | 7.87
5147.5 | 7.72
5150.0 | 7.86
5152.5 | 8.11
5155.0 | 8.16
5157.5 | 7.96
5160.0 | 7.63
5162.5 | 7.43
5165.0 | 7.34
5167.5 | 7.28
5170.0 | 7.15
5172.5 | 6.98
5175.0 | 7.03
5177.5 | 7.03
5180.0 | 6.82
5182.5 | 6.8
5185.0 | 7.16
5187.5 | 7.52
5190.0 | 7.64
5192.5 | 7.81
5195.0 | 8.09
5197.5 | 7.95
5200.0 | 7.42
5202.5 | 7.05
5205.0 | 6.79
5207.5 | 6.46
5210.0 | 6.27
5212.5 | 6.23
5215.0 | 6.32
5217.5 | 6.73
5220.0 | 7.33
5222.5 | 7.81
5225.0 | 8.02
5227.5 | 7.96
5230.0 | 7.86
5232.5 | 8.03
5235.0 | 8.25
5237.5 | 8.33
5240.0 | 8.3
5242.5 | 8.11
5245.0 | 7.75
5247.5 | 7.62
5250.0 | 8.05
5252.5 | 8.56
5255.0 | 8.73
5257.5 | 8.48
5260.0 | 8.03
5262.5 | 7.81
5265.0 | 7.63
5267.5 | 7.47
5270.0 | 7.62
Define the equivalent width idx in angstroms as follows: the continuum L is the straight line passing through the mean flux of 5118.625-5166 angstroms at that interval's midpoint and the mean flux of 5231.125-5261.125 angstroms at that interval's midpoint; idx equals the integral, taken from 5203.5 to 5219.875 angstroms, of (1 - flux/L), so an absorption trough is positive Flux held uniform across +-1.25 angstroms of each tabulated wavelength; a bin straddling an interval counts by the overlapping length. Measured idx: 3.1 angstroms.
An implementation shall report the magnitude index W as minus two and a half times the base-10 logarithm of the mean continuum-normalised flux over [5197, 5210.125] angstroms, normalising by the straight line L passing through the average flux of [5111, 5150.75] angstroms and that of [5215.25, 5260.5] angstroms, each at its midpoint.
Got 0.13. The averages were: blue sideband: 7.8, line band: 7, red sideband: 7.96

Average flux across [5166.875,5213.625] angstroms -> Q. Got 7.13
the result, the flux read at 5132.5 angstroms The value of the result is 7.8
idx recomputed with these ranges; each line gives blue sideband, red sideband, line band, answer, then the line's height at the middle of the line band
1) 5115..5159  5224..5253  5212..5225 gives 1.6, 8.01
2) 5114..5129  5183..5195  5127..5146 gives 0.1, 7.8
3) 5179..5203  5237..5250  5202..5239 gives 2.2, 7.76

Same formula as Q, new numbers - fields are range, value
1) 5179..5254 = 7.51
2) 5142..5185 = 7.46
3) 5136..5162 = 7.8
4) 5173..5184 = 6.93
